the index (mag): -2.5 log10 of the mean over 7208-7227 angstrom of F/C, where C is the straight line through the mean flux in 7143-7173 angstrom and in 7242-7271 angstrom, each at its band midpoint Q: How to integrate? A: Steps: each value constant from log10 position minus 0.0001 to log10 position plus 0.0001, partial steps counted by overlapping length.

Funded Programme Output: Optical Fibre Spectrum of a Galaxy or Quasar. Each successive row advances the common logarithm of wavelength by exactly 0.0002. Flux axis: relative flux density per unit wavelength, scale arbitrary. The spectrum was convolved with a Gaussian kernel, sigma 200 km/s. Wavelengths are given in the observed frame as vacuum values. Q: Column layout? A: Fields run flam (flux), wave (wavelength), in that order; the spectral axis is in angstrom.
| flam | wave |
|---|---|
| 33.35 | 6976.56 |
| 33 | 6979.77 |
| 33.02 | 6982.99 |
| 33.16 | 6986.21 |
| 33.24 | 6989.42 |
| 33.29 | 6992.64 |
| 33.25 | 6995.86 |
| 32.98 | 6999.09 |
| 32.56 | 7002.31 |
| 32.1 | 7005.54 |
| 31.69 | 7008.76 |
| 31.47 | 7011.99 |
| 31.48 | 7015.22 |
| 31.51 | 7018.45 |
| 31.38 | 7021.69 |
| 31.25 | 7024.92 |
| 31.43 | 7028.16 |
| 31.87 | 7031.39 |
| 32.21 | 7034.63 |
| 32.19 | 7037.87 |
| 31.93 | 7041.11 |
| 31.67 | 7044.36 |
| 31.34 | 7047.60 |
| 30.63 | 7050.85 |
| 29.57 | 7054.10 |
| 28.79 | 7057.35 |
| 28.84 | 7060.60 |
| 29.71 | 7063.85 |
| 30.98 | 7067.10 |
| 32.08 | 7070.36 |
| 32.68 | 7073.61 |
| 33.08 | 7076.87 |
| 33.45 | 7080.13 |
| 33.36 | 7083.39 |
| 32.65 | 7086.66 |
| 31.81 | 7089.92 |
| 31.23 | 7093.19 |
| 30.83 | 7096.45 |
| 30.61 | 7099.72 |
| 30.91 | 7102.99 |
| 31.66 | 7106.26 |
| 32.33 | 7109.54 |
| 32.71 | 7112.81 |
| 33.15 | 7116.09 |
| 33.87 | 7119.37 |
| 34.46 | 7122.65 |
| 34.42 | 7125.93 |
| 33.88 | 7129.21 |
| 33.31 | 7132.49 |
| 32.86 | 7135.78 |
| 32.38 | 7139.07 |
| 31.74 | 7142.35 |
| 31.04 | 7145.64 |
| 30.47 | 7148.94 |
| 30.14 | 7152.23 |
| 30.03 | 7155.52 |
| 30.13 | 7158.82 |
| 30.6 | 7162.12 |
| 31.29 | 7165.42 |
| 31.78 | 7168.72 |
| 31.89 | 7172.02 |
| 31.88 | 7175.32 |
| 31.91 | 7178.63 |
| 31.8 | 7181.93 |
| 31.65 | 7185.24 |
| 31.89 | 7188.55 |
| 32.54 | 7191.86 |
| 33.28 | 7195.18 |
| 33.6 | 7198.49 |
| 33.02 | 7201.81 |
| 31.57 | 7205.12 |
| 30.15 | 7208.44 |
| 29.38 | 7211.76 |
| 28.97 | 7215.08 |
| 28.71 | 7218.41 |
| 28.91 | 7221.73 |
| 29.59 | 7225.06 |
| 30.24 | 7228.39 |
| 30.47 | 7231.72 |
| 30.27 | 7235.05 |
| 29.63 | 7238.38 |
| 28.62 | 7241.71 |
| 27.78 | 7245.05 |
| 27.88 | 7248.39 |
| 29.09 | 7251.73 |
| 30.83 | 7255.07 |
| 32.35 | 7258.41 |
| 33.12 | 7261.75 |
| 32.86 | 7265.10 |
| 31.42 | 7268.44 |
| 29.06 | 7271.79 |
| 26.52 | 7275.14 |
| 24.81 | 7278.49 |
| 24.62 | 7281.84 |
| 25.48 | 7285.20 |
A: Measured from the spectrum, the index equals 0.051 mag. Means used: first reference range 30.8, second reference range 30.5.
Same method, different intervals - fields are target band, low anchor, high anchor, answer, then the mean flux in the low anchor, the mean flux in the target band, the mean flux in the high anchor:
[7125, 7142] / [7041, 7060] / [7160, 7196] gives -0.06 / 30.4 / 33.2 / 31.8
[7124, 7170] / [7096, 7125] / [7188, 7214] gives 0.02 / 32.4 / 31.7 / 31.9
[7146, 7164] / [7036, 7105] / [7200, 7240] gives 0.01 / 31.4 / 30.3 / 30.1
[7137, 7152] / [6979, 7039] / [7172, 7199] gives 0.03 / 32.3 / 31.3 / 32.2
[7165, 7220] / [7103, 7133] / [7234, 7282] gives -0.01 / 33.2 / 31.5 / 29.4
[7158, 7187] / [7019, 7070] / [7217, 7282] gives -0.05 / 31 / 31.5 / 29.5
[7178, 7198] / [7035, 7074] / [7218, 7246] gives -0.09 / 30.9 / 32.3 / 29.4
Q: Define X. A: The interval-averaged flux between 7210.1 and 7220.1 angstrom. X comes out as 29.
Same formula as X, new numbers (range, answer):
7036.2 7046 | 31.9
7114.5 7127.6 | 34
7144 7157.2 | 30.4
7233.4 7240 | 30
